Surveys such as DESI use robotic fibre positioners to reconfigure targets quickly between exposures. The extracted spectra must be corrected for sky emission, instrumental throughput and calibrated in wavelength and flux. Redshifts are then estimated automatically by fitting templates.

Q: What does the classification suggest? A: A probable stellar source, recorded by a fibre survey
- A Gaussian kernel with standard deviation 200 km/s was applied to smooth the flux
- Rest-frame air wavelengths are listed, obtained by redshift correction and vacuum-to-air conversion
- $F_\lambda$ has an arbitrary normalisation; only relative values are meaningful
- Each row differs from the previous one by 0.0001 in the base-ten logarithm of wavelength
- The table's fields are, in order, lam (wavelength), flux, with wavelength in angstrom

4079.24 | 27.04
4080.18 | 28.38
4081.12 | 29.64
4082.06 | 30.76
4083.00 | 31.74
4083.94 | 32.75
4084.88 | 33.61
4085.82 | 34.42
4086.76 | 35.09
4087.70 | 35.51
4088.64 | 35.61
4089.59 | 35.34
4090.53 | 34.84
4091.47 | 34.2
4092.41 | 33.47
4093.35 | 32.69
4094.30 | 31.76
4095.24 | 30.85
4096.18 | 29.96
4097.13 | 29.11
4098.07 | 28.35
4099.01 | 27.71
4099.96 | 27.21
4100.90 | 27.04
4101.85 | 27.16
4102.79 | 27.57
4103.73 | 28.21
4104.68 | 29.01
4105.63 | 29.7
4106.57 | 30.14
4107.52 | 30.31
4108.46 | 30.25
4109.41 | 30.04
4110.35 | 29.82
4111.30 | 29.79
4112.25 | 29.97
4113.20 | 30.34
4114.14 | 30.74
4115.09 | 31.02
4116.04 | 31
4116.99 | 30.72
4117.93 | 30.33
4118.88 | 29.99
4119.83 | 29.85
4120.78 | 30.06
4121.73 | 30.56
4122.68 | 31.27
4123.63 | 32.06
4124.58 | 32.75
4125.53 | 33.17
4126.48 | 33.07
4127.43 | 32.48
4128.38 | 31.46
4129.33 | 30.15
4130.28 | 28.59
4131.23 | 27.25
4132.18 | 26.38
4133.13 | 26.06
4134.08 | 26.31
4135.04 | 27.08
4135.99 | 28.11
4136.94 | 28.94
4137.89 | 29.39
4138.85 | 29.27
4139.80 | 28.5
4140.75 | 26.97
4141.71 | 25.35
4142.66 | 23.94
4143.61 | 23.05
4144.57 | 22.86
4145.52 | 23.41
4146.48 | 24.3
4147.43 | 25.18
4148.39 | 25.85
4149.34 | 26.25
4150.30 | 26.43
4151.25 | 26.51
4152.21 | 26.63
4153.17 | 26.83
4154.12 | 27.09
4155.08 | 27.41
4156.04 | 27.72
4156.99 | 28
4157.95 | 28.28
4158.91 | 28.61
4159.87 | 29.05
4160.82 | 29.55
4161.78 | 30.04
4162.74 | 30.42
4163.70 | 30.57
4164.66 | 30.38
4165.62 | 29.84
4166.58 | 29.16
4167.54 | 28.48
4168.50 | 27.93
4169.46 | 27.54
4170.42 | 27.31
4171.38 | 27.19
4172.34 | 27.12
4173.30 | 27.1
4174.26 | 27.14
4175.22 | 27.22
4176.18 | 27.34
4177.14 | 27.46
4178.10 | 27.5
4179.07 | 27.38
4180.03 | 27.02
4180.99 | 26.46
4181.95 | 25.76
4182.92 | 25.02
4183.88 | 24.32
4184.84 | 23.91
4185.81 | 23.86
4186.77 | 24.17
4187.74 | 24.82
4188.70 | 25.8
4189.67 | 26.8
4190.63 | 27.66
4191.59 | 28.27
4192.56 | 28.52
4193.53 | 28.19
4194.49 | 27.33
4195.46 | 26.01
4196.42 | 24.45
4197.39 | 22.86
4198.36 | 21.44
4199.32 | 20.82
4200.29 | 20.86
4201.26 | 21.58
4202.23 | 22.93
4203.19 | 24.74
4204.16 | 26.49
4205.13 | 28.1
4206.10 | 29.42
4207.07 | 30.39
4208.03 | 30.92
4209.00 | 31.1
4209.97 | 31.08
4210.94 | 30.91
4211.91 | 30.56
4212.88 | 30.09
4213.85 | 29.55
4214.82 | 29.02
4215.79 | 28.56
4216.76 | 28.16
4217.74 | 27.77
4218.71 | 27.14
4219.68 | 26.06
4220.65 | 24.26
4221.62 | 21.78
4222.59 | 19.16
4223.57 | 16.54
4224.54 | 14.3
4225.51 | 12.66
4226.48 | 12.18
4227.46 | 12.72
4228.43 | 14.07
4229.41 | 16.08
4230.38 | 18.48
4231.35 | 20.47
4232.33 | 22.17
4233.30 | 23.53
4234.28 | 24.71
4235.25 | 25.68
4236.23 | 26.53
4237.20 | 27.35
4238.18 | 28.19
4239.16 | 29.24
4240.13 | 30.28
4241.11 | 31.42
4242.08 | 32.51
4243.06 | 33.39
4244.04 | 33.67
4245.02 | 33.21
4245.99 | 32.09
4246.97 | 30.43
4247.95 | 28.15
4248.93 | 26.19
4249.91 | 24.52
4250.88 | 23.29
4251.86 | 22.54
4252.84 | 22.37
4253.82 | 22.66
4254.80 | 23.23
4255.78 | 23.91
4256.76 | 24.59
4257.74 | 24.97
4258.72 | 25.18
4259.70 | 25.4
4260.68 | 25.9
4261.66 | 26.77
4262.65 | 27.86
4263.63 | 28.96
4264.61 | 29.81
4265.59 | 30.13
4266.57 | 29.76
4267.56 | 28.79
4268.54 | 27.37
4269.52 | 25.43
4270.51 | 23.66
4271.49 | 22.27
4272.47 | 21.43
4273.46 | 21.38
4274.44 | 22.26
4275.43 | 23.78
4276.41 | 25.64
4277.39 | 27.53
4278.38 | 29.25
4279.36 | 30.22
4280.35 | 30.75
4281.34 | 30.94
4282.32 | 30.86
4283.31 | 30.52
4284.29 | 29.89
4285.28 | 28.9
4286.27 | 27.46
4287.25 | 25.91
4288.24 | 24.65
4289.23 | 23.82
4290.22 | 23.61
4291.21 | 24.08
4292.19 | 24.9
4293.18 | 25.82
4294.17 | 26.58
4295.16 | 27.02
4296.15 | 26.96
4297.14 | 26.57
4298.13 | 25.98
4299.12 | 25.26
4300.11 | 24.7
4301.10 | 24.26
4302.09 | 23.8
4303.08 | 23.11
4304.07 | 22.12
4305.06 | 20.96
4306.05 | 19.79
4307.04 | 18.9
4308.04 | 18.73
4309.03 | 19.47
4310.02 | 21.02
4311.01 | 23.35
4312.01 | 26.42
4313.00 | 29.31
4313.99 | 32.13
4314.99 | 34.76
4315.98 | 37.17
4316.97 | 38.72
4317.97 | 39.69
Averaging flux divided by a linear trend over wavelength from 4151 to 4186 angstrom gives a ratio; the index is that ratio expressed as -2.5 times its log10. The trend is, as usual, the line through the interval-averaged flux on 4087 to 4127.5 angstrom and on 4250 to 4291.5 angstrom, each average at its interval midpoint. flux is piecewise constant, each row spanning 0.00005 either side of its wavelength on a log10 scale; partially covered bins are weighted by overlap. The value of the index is 0.06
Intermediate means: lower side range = 30.8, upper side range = 26.1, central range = 27.6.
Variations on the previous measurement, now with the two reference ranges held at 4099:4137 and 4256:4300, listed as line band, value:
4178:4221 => 0.06 mag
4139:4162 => 0.09 mag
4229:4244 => 0.04 mag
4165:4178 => 0.03 mag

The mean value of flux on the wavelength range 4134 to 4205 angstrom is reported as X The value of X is 26.5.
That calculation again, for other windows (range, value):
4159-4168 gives 29.7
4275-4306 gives 26.2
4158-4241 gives 25.7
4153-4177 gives 28.3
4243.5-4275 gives 26.2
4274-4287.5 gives 28.2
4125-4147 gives 27.7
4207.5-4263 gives 25.4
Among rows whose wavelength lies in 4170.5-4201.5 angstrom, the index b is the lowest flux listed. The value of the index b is 20.82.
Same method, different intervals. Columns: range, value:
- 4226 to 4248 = 12.18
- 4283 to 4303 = 23.61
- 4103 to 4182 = 22.86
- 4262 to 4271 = 23.66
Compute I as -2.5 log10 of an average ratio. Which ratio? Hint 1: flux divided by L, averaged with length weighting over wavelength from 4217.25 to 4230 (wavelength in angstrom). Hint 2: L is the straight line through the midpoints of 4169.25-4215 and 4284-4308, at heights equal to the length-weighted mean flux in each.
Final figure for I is 0.35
